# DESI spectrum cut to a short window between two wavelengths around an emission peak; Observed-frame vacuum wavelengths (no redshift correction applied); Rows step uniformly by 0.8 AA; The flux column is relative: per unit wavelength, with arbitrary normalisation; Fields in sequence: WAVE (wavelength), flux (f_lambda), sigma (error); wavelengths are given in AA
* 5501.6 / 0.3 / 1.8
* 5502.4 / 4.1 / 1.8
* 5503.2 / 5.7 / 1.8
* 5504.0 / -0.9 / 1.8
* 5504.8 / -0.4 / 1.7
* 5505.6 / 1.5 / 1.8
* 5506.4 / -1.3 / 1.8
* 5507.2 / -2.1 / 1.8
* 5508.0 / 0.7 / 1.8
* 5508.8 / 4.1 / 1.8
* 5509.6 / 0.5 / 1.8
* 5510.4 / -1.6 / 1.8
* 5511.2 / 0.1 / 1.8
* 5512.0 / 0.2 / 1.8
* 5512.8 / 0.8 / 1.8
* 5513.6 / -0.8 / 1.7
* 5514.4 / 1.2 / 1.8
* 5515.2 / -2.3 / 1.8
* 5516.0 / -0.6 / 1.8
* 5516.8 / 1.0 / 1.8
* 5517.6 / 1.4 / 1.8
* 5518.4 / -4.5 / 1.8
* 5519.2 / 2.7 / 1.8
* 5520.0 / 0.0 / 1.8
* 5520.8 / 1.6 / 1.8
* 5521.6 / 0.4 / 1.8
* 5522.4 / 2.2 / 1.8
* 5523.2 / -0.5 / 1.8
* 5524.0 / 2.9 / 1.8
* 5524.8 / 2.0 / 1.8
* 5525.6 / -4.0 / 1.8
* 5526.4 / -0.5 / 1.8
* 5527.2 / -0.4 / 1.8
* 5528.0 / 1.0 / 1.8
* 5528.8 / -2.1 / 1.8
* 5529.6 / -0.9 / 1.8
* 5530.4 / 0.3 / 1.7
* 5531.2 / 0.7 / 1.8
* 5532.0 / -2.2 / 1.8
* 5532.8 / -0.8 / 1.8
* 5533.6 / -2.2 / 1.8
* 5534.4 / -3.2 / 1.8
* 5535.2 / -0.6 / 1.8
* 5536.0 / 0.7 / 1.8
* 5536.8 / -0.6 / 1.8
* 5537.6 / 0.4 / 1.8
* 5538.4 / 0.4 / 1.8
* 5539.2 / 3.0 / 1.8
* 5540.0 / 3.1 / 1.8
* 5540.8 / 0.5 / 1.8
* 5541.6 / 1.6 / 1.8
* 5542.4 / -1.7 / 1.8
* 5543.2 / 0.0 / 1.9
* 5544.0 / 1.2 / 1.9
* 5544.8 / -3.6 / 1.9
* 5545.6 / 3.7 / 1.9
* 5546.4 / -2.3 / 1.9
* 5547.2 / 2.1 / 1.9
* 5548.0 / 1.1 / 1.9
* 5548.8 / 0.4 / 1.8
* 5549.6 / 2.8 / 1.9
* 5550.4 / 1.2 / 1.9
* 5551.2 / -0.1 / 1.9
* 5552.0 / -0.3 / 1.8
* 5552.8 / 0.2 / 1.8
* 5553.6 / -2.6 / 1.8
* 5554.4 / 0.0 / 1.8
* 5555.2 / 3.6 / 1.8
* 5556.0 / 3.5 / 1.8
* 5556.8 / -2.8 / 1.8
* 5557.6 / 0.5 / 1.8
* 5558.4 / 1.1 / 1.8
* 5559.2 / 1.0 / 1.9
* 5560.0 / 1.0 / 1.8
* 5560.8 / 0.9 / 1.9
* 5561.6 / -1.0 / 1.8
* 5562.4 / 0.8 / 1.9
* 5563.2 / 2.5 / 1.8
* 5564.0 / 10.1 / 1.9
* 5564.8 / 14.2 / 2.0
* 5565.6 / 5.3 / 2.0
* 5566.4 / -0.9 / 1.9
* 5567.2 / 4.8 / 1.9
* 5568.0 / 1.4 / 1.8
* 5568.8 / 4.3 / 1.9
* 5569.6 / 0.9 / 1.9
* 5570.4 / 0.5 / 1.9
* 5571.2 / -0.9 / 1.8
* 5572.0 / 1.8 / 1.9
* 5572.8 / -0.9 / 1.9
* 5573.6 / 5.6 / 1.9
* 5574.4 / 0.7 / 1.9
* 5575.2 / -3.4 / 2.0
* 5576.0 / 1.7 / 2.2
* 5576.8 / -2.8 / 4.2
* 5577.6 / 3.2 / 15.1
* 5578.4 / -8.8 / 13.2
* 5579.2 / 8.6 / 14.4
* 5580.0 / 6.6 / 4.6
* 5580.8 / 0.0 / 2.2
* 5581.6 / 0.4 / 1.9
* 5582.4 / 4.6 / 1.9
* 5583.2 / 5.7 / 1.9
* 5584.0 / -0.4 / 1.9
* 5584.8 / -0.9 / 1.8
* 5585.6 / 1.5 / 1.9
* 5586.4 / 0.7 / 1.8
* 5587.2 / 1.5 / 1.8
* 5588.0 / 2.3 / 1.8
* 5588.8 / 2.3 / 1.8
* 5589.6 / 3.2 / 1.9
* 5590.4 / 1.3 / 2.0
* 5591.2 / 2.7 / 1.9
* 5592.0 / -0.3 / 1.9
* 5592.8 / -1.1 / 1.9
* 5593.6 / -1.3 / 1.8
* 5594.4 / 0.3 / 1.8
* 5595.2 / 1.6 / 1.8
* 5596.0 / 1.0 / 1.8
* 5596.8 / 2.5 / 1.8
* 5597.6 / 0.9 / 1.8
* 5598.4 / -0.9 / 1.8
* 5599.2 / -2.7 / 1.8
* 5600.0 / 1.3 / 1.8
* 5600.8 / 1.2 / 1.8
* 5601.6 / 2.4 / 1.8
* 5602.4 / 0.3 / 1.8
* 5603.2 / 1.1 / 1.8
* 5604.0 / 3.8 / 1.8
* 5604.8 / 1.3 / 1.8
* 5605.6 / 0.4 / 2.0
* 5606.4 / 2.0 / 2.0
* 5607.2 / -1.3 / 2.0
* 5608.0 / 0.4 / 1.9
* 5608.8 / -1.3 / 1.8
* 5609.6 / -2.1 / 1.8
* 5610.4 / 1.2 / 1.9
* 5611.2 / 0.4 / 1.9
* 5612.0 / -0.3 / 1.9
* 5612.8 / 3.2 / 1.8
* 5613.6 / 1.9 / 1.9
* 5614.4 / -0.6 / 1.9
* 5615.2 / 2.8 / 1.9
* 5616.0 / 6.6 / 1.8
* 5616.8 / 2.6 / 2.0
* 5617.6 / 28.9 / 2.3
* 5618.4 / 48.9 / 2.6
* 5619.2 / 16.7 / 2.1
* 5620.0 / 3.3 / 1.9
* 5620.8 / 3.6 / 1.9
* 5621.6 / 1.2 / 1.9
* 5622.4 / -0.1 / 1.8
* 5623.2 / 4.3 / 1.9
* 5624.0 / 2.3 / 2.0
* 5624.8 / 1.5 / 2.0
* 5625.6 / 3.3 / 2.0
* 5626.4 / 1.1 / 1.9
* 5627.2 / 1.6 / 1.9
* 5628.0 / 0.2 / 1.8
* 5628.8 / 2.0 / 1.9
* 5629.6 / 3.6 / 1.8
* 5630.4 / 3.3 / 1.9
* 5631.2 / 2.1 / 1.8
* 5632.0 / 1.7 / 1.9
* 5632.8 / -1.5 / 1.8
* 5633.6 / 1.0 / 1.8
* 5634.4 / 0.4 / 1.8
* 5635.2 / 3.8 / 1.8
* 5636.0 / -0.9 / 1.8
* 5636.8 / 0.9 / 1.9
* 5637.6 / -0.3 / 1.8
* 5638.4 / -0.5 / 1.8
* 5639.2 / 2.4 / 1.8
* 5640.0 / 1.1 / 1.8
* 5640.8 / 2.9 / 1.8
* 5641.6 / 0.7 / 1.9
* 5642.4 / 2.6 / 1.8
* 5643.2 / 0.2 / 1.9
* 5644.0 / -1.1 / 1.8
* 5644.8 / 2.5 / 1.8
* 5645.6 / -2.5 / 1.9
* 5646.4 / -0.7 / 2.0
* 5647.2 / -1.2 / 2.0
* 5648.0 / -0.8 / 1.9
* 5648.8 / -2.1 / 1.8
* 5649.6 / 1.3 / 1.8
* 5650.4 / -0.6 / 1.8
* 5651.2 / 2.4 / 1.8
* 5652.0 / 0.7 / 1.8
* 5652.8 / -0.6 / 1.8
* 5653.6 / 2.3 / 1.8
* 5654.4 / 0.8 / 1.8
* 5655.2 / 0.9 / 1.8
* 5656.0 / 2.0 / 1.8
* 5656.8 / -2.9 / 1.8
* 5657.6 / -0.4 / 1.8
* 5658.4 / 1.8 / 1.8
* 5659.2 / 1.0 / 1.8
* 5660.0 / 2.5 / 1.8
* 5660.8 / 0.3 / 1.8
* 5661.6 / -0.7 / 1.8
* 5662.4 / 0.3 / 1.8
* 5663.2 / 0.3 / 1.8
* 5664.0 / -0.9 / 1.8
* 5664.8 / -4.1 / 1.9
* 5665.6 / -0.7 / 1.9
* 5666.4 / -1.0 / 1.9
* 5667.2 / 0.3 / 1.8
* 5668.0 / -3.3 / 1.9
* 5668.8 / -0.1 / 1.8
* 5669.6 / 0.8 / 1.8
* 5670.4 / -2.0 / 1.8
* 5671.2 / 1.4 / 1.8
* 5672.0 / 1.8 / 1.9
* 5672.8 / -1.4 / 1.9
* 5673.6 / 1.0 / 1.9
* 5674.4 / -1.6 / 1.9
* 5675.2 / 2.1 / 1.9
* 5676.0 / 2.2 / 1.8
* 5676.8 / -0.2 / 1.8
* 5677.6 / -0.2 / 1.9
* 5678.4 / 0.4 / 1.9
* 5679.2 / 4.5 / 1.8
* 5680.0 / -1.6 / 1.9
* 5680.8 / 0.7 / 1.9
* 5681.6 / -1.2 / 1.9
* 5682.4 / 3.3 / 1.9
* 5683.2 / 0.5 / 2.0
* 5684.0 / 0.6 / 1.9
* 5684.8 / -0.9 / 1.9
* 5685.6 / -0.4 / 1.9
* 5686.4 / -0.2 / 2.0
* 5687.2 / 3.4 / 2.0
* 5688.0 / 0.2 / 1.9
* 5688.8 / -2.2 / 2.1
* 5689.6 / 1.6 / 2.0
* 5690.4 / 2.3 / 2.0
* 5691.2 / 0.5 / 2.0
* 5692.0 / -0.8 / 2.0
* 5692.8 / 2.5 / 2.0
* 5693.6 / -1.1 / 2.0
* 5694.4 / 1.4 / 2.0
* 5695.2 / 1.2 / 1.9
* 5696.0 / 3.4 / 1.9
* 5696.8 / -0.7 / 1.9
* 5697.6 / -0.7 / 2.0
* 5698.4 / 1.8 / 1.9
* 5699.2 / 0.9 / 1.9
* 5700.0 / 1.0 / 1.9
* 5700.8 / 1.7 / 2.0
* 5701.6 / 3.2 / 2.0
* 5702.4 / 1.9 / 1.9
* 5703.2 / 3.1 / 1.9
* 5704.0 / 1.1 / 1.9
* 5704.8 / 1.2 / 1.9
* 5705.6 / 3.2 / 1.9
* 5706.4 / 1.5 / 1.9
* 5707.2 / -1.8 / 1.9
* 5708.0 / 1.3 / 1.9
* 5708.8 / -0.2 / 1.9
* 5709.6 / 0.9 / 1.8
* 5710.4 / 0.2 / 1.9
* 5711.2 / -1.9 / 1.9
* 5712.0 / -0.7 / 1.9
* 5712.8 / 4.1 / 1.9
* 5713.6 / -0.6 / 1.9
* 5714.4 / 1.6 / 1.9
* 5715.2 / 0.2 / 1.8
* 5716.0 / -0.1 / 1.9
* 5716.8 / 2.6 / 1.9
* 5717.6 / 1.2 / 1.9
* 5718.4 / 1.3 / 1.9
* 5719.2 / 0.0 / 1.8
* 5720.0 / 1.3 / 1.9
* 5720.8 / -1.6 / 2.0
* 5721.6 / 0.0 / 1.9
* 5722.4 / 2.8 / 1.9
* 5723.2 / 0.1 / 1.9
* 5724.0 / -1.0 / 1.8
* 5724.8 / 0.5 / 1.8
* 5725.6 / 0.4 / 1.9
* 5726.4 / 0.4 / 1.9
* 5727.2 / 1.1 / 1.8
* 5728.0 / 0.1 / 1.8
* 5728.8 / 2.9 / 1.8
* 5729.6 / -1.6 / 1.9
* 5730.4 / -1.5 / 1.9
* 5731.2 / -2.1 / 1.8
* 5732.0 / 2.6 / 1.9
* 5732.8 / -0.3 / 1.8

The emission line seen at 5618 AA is [O III]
